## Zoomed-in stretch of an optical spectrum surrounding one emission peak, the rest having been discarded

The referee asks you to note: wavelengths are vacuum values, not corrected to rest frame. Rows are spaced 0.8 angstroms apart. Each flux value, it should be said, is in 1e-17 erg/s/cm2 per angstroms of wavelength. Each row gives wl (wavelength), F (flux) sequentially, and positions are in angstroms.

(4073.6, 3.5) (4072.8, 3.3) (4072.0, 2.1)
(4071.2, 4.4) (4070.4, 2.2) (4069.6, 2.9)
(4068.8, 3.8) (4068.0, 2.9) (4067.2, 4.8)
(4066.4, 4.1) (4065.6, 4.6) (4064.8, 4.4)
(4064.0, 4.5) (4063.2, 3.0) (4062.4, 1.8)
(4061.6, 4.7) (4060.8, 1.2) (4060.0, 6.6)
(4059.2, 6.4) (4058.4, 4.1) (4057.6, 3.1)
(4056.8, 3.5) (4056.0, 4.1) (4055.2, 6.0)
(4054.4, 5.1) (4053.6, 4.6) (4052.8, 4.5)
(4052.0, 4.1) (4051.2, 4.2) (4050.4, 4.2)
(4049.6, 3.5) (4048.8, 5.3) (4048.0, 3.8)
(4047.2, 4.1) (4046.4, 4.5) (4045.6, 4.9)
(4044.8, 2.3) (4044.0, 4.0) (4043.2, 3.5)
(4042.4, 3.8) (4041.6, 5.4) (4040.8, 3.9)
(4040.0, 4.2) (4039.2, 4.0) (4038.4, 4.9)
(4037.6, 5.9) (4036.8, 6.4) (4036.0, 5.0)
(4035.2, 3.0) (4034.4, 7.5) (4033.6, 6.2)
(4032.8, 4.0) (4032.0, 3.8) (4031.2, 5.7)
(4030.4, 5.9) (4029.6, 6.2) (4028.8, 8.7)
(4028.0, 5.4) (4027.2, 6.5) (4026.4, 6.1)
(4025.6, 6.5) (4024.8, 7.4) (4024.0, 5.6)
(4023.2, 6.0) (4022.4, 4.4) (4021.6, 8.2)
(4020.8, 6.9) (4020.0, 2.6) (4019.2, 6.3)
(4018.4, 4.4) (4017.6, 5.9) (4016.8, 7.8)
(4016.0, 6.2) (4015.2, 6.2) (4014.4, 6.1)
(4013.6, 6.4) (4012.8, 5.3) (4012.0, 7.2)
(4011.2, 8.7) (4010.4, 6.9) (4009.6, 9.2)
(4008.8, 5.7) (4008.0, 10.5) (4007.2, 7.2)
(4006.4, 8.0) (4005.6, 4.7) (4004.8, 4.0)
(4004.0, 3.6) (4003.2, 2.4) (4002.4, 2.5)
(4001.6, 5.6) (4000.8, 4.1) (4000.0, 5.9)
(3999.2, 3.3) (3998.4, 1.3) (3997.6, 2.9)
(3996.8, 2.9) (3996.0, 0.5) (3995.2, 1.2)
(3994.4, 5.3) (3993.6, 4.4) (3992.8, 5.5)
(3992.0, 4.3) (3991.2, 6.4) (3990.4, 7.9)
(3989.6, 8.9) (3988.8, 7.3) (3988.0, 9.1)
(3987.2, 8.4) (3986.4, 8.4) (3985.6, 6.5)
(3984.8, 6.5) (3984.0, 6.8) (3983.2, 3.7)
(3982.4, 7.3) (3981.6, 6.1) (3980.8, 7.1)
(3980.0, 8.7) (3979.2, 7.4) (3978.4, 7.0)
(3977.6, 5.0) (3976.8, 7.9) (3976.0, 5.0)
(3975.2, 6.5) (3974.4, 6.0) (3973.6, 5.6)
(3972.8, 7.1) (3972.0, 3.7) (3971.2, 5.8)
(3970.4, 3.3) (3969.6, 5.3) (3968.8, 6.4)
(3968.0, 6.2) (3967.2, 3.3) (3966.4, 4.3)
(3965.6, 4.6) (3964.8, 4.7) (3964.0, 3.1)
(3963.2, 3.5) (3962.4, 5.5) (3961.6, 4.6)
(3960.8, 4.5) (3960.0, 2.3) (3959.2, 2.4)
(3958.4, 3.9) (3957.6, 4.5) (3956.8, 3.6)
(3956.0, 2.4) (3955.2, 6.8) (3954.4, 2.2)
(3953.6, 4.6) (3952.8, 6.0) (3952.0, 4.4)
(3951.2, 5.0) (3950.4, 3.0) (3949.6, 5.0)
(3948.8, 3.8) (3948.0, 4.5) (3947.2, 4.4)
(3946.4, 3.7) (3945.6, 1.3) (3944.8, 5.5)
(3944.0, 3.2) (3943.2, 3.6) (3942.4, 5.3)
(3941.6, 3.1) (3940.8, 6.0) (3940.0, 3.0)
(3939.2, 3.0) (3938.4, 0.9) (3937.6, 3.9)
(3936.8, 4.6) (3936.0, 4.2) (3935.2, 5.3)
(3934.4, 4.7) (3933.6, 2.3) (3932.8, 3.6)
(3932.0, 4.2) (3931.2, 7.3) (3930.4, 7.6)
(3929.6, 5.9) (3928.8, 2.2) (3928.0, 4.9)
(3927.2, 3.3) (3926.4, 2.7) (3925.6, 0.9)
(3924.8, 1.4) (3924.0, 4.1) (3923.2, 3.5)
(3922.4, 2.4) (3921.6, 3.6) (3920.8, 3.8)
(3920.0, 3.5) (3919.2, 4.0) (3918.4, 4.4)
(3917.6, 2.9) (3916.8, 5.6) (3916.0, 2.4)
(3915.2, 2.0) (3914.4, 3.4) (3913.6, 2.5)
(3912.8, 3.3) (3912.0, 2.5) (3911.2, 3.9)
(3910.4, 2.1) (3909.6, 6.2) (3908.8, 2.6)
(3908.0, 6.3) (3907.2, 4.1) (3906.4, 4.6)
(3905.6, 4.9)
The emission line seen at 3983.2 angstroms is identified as C IV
